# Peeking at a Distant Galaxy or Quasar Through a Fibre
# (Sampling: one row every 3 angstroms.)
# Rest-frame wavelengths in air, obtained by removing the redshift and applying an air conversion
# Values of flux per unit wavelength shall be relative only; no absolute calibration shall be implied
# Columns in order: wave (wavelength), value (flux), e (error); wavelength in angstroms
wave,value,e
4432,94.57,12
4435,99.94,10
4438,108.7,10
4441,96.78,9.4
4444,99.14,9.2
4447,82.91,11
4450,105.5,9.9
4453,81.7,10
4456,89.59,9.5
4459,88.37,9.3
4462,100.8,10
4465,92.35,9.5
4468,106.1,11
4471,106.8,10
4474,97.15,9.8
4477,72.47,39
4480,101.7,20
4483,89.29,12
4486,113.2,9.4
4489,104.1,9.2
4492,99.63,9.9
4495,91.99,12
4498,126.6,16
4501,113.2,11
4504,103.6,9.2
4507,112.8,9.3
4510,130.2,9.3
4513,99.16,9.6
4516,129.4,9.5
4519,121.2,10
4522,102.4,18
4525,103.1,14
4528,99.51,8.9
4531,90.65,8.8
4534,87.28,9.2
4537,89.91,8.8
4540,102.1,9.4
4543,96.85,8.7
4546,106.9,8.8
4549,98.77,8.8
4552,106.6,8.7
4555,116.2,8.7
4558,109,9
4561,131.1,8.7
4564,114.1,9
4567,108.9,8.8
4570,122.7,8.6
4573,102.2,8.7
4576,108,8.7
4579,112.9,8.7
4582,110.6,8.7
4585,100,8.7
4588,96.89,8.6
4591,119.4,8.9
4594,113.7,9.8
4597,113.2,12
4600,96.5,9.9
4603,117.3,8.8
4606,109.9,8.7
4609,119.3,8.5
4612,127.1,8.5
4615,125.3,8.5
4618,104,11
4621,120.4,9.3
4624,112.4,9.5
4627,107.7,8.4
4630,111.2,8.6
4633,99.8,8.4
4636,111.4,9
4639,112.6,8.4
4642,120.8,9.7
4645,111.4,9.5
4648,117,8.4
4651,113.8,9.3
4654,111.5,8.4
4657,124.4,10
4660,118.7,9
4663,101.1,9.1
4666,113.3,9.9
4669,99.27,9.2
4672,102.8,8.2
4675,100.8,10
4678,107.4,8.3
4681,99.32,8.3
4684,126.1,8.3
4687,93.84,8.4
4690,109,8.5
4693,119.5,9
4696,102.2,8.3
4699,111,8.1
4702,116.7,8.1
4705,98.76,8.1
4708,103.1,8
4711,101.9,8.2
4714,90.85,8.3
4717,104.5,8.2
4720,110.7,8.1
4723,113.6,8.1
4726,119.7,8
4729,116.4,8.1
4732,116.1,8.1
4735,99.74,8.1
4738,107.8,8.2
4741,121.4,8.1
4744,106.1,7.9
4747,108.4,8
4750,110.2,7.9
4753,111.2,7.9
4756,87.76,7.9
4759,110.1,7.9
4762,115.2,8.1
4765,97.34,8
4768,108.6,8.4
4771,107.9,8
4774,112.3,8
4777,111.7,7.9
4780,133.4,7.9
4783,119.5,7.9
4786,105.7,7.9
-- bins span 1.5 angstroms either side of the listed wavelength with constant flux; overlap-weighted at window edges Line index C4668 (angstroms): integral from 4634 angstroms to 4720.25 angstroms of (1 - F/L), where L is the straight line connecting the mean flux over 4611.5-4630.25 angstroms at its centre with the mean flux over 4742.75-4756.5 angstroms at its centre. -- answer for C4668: 1.91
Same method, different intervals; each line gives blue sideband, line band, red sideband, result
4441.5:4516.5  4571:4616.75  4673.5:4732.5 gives -3.0 angstroms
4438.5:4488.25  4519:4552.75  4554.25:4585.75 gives 2.4 angstroms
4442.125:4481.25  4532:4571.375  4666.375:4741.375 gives -3.0 angstroms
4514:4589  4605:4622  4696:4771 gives -1.7 angstroms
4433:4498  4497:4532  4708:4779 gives -4.2 angstroms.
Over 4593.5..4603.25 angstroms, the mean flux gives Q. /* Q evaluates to 109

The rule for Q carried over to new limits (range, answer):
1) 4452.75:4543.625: 102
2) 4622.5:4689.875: 110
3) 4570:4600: 109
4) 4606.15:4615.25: 122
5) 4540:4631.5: 111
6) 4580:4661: 113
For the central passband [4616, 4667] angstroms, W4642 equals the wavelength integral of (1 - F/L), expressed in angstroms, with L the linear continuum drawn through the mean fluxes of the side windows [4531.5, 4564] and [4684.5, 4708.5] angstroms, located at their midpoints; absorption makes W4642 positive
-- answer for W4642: -2.9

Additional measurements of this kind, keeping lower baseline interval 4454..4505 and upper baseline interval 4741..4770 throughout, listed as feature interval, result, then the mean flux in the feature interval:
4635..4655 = -2.0 angstroms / 114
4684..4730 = -1.0 angstroms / 108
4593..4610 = -1.4 angstroms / 111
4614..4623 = -1.1 angstroms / 116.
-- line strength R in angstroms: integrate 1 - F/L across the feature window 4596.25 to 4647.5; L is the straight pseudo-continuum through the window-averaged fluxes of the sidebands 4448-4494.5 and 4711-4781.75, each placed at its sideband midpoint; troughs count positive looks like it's -4.7 angstroms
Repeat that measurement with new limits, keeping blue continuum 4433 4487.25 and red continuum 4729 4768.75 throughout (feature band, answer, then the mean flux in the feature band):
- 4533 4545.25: 0.5 angstroms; 95.1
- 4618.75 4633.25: -1.1 angstroms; 111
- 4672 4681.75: 0.2 angstroms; 103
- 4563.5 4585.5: -2.0 angstroms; 110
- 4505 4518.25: -2.6 angstroms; 118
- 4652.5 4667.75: -1.3 angstroms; 114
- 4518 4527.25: -0.8 angstroms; 107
